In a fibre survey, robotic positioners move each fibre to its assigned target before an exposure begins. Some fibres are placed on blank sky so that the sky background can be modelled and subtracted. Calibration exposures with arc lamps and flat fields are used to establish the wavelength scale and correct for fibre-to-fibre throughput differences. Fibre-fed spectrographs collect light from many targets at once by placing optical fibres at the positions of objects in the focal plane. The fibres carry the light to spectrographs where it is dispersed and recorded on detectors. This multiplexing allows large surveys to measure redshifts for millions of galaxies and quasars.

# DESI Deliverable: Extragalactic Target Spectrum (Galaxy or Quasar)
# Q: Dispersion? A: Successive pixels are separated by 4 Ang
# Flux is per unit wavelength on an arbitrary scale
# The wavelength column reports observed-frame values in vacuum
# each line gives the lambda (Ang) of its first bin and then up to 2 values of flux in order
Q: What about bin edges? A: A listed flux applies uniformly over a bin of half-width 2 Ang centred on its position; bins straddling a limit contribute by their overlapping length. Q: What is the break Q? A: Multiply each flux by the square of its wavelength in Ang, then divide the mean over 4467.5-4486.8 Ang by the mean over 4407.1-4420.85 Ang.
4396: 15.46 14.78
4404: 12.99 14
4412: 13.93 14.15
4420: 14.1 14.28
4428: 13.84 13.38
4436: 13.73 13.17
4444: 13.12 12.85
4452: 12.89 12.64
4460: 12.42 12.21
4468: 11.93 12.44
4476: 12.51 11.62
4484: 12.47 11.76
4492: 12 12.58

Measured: 0.89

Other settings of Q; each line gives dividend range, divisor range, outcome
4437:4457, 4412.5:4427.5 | 0.93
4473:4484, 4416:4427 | 0.88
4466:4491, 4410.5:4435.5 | 0.89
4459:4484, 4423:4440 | 0.91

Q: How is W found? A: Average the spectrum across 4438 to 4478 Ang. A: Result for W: 12.6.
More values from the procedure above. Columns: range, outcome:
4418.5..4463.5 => 13.3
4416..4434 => 13.9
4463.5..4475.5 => 12.2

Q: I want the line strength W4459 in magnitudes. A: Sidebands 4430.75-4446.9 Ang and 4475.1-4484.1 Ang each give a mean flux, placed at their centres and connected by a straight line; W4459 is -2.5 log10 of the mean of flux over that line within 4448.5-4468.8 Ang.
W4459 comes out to 0.022 mag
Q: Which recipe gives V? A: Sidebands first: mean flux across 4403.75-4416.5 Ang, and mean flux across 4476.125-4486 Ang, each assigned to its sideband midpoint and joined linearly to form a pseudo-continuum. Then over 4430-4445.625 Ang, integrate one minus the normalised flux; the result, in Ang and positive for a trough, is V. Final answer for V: -0.22 Ang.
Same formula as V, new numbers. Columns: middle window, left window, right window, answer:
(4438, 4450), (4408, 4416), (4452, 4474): -0.1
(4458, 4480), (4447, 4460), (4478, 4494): 0.2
